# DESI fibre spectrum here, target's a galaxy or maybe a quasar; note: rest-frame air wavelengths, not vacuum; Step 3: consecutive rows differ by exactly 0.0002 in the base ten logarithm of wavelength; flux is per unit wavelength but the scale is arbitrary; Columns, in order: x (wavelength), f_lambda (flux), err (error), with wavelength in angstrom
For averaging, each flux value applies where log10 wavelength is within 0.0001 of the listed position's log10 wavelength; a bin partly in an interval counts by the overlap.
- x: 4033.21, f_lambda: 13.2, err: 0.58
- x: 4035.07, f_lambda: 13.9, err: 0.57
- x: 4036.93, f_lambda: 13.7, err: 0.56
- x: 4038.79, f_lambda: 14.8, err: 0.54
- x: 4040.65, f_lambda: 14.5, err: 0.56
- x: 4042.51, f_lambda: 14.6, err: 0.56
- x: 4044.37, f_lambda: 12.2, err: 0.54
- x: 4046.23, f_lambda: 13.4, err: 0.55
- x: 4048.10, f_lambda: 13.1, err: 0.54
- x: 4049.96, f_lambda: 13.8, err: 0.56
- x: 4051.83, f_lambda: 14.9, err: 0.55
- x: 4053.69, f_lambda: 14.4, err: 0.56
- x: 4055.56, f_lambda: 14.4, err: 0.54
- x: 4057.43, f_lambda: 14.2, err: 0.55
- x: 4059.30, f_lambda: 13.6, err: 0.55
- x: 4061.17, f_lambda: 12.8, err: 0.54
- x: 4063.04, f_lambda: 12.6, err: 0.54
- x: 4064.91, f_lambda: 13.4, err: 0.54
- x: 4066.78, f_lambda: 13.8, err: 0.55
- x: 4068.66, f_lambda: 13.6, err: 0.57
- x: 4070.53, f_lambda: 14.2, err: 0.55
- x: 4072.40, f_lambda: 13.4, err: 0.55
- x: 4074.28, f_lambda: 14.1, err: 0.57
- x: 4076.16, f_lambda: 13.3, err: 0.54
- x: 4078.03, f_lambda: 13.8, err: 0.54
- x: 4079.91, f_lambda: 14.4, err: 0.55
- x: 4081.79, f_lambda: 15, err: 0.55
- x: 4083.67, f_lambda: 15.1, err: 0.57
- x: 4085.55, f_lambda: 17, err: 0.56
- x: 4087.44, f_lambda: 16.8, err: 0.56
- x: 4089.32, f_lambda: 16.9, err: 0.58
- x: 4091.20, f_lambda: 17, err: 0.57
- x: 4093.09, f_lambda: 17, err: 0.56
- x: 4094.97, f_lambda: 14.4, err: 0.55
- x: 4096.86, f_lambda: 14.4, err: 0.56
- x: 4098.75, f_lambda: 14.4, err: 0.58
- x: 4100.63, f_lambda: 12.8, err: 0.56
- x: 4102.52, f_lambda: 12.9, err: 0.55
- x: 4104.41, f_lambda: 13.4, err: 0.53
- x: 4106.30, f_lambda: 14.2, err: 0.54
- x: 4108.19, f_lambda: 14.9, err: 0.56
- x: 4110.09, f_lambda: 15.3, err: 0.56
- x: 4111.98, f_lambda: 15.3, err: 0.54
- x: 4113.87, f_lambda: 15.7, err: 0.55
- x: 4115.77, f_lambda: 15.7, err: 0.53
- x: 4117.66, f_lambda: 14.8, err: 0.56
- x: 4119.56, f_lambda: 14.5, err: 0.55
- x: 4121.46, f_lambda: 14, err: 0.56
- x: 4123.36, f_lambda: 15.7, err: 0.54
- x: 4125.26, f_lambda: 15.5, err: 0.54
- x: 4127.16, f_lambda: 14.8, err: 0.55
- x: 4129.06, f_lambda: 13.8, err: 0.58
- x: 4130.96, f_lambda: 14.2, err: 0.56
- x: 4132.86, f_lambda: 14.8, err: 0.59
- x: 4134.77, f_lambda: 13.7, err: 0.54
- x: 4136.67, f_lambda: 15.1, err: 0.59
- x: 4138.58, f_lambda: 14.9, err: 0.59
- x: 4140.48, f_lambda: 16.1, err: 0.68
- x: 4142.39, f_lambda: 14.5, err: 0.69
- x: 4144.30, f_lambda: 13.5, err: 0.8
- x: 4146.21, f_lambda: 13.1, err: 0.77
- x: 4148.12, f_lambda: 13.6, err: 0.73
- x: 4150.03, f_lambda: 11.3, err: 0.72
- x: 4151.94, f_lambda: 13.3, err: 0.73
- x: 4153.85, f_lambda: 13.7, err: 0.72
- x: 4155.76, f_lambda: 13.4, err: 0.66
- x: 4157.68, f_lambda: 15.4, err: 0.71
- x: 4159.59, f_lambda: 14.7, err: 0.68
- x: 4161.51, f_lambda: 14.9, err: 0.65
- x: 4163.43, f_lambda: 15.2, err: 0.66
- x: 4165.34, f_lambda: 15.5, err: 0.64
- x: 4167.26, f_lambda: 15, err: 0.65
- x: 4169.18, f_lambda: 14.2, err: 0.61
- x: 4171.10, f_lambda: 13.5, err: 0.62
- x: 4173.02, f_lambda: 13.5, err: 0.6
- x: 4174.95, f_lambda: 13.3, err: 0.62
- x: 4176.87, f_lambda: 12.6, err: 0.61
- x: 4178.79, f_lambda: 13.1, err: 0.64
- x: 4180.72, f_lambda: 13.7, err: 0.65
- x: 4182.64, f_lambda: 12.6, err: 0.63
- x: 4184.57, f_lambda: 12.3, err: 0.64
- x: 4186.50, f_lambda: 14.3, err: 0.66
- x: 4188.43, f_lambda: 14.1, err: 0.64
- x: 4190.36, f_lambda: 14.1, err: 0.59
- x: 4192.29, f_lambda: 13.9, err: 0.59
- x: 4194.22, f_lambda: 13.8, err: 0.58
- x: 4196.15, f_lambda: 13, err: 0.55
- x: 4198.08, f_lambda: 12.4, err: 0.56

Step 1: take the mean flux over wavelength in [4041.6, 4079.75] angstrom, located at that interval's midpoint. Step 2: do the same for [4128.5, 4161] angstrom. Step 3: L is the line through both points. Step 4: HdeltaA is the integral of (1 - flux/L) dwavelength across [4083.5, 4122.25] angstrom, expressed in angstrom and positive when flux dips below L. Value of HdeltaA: -3.31 angstrom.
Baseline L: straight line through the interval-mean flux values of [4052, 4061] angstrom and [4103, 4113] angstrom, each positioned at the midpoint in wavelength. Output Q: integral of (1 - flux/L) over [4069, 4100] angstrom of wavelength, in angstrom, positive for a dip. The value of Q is -1.5 angstrom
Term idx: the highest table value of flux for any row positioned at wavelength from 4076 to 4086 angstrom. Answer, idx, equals 17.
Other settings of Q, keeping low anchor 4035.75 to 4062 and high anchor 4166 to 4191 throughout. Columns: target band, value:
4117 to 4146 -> -1.97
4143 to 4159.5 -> 0.16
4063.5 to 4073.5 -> 0.15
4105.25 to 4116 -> -1.09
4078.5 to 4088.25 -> -1.24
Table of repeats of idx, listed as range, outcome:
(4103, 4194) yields 16.1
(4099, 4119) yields 15.7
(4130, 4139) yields 15.1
